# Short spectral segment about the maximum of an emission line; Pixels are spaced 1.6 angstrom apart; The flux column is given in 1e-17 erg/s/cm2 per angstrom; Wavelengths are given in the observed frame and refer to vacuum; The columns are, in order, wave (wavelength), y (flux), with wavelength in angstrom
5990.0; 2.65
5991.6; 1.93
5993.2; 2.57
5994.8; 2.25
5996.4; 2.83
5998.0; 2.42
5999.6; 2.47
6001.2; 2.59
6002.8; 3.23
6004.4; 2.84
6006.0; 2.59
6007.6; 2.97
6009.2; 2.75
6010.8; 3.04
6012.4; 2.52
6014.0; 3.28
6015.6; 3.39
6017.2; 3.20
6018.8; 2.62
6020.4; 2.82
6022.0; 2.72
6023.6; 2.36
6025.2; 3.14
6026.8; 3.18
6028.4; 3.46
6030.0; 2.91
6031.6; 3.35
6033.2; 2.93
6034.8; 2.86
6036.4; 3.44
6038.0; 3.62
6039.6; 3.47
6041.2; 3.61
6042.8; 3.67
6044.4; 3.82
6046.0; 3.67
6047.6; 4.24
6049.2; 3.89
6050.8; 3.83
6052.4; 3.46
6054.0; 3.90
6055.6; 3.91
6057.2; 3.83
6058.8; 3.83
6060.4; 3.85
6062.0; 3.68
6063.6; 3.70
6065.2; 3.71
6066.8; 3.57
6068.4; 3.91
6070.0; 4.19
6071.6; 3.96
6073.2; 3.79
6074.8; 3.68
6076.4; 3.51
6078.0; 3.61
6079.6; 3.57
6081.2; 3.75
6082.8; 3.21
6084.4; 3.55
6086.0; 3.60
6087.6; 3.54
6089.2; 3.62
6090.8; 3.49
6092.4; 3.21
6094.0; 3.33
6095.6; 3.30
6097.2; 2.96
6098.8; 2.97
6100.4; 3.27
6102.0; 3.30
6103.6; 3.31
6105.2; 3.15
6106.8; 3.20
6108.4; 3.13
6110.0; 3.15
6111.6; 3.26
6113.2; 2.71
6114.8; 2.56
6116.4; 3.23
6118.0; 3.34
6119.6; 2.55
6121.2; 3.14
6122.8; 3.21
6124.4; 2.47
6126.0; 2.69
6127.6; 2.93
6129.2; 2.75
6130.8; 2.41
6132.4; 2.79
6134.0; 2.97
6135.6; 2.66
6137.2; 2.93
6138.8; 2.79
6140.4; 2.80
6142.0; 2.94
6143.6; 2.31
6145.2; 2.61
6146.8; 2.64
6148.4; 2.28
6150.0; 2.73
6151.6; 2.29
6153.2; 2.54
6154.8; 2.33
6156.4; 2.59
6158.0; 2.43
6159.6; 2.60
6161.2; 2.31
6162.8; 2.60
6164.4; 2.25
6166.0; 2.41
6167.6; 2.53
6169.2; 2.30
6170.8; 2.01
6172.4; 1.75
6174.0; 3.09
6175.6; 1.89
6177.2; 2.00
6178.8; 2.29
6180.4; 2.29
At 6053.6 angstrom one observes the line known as Mg II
